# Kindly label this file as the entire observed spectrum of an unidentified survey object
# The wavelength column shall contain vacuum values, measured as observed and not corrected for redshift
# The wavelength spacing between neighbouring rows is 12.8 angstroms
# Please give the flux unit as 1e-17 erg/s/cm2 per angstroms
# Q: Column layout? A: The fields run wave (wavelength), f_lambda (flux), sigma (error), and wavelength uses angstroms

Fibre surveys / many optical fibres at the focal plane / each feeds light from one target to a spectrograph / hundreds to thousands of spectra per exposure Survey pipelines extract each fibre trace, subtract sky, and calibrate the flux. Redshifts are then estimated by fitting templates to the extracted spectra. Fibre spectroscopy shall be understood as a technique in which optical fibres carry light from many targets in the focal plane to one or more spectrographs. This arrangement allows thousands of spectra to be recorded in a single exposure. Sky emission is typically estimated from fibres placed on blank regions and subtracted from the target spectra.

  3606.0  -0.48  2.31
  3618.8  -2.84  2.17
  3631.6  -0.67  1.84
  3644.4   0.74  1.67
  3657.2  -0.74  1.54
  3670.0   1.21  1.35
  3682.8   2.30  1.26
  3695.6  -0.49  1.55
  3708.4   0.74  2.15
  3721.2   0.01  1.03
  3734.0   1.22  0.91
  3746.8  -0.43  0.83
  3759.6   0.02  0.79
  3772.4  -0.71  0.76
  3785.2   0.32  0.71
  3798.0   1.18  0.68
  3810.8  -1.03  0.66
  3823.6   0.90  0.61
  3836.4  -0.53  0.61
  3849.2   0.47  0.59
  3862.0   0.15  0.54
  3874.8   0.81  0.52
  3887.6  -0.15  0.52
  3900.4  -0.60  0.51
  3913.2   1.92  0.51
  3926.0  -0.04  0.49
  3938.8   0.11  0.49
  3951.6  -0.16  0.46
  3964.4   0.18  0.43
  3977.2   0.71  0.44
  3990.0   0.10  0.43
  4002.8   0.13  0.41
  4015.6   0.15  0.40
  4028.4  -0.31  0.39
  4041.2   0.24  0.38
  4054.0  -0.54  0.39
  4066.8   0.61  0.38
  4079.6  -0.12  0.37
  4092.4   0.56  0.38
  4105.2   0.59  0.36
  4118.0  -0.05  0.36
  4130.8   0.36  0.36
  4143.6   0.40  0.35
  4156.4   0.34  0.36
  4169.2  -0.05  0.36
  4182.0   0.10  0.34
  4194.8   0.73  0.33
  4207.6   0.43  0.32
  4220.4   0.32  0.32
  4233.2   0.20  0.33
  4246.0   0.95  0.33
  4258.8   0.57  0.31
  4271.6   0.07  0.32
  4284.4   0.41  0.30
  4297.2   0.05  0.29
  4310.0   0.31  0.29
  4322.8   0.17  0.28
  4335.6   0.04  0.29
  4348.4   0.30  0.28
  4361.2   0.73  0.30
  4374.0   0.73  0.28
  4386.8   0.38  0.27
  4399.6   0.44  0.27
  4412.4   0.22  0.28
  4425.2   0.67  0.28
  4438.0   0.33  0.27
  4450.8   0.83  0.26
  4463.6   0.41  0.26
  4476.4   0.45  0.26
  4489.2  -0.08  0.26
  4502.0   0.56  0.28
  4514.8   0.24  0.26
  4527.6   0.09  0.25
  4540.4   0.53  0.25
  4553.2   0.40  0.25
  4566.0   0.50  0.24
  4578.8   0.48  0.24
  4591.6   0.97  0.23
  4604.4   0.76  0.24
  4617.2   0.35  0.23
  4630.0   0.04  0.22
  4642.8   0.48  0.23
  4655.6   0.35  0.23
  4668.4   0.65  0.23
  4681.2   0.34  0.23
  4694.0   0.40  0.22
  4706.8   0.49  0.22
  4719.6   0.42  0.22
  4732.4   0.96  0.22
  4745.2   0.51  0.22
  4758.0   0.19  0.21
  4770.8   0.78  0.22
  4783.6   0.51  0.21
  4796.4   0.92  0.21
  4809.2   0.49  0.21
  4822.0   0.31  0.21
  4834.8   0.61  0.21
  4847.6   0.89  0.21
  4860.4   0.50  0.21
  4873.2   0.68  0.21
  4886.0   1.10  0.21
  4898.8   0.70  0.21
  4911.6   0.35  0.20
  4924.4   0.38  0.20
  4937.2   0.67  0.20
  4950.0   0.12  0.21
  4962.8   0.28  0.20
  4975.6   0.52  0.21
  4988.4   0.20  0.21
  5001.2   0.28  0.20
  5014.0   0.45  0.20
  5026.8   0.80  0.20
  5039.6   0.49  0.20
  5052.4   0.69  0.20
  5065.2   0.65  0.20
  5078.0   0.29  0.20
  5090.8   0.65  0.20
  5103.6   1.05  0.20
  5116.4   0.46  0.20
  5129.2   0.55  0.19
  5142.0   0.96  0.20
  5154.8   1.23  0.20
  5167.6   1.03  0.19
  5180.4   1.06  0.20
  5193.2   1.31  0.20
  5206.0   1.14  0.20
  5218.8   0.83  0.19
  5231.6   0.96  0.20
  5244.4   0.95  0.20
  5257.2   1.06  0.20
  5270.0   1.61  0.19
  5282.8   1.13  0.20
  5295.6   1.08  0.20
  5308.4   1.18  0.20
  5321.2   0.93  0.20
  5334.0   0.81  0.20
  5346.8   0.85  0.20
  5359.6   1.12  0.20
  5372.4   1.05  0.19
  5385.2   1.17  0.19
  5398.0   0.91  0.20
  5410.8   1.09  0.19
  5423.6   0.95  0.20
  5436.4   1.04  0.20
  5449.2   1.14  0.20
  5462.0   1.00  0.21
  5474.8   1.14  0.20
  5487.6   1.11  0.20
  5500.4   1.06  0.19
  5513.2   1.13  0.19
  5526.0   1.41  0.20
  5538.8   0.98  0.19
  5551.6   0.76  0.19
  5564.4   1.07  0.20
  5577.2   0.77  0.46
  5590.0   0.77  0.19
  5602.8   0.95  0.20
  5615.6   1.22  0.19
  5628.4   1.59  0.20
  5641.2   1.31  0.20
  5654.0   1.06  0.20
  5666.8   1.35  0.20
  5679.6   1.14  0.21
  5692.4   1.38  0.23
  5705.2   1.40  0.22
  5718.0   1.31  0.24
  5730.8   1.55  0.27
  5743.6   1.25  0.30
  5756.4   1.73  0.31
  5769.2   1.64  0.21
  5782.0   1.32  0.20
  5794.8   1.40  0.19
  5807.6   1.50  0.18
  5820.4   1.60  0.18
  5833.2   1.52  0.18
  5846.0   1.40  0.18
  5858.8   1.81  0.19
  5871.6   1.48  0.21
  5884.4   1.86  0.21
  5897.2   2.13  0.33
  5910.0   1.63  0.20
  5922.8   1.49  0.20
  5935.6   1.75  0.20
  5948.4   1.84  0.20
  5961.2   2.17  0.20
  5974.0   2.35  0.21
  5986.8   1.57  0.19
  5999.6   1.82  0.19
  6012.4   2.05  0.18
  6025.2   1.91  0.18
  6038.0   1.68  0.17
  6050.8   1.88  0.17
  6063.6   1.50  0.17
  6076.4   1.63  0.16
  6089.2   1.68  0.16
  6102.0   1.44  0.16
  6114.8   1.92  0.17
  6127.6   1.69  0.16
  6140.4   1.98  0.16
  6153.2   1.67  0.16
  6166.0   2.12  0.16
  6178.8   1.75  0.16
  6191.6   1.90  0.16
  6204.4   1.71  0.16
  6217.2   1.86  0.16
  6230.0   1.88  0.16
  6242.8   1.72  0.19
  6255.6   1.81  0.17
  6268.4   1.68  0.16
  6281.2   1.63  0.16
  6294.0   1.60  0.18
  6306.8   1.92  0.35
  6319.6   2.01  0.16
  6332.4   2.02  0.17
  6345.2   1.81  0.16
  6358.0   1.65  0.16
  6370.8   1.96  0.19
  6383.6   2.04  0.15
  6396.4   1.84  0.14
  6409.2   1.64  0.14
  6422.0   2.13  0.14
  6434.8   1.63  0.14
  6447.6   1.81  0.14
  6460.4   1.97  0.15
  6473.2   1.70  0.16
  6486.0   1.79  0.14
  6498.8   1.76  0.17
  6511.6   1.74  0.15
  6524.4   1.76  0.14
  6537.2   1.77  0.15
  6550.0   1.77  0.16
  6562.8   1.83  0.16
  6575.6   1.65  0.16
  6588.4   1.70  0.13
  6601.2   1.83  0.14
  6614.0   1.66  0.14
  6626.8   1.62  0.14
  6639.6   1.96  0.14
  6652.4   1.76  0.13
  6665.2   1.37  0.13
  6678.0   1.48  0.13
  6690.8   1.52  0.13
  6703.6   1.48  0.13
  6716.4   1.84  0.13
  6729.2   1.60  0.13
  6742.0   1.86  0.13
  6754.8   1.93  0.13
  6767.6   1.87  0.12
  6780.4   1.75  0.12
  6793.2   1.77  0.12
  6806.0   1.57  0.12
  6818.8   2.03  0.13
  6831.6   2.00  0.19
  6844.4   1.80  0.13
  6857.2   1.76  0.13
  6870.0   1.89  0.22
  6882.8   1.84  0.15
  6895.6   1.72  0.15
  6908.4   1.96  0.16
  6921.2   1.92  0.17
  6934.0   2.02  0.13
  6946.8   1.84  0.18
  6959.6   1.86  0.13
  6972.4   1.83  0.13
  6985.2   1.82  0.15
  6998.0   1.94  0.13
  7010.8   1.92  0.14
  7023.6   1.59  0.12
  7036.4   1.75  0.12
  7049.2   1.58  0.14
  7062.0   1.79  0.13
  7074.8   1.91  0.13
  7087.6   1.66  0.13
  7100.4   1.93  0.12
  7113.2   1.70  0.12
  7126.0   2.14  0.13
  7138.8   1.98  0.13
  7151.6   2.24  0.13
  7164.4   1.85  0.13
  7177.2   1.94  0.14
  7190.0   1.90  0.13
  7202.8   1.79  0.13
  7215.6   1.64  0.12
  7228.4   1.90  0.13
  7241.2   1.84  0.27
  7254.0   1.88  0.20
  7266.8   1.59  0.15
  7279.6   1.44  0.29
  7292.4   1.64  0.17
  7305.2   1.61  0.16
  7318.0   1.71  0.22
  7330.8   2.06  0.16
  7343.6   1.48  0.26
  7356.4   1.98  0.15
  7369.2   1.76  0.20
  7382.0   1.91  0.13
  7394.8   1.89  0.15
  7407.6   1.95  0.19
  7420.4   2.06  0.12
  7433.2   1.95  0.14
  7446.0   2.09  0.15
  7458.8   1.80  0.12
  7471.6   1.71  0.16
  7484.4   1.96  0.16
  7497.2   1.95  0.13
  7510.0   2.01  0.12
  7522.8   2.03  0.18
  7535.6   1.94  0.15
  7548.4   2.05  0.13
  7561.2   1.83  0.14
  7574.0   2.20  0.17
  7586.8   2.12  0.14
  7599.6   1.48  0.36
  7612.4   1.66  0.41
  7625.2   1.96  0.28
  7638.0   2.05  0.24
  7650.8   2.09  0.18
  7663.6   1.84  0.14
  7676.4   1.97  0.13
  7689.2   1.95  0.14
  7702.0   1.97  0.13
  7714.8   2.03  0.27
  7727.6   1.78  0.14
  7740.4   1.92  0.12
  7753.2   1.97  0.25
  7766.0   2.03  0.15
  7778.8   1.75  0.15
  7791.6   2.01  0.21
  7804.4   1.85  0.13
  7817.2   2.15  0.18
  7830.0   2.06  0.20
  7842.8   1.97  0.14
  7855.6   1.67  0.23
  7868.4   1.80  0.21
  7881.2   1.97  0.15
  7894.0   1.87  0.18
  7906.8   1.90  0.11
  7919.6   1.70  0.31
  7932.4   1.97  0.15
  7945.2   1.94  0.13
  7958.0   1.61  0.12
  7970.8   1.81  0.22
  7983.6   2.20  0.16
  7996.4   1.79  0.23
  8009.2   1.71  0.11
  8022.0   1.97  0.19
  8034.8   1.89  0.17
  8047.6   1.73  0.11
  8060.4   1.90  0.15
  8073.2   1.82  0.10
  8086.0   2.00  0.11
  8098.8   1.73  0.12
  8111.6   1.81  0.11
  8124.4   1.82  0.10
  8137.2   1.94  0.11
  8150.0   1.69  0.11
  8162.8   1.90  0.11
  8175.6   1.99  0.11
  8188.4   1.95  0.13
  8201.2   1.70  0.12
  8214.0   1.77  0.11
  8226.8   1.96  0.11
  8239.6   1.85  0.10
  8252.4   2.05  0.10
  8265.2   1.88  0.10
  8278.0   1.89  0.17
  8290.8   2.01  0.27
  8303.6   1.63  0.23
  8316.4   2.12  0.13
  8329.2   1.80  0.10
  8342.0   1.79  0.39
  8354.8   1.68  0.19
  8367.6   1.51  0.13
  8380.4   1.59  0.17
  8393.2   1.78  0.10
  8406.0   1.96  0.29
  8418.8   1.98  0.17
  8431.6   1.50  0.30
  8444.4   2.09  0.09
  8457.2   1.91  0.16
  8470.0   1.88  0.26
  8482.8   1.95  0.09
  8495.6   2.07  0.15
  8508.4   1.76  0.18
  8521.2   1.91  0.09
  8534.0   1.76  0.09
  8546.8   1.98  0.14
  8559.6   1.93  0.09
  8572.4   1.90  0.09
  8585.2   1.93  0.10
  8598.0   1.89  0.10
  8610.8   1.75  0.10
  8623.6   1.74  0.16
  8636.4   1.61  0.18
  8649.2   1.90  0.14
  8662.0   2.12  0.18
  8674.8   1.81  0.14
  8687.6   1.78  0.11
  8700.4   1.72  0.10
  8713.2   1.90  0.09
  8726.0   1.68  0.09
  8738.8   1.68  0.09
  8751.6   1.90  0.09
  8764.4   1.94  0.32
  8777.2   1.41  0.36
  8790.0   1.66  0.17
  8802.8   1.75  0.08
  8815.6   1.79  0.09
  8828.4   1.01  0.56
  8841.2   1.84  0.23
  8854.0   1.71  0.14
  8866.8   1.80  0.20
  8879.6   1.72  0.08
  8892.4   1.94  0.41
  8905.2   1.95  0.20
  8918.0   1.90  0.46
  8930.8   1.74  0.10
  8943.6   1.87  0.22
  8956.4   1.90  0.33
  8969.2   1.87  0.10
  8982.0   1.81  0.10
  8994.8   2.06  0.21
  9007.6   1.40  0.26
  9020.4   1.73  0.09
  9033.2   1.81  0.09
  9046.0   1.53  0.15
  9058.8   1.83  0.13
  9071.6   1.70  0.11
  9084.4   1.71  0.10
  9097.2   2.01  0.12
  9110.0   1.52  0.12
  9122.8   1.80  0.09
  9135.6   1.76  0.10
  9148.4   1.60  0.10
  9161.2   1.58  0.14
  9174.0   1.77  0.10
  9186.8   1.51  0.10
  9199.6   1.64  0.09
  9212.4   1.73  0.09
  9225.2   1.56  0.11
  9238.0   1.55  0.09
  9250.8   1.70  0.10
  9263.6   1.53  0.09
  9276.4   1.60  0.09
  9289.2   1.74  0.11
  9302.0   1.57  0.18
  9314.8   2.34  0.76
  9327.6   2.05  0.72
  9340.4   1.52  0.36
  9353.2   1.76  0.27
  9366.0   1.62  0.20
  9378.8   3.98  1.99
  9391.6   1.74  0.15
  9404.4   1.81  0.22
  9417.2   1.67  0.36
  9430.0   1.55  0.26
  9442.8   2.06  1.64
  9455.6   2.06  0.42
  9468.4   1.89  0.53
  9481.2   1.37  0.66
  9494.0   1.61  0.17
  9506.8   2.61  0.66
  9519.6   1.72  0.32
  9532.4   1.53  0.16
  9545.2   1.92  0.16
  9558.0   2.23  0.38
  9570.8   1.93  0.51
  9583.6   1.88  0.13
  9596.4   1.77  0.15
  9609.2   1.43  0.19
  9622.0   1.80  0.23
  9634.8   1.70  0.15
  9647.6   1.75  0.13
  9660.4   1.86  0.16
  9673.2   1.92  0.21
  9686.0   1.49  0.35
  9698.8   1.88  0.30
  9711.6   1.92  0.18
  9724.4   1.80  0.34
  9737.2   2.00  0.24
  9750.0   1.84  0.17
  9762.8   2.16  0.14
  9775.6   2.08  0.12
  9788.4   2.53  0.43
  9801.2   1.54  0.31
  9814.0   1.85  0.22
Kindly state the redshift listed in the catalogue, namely 0.290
